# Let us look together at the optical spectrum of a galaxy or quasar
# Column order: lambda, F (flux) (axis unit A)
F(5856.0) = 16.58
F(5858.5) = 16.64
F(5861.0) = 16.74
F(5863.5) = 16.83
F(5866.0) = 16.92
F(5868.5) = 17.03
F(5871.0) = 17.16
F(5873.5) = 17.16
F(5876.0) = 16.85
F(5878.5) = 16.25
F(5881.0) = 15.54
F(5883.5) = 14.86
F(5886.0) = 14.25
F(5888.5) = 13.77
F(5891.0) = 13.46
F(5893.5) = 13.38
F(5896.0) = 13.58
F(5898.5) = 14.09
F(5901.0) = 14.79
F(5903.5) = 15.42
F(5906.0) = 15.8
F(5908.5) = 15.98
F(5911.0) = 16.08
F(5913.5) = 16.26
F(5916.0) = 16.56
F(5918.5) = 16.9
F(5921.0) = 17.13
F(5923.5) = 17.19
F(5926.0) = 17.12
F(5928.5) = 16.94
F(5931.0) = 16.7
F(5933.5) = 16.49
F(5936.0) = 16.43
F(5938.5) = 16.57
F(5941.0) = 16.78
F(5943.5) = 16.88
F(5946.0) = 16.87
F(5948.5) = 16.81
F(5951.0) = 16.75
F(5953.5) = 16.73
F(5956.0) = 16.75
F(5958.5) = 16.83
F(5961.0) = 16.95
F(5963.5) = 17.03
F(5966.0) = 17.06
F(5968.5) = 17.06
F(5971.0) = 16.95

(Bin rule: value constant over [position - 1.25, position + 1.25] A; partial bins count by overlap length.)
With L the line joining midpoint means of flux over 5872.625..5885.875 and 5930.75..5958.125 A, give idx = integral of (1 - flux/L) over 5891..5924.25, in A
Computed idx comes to 1.6 A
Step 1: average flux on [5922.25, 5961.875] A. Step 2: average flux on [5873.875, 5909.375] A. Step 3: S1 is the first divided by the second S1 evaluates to 1.13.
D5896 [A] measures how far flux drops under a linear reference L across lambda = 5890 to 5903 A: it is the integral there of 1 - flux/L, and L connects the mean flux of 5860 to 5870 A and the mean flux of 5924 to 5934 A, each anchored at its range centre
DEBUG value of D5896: 2.2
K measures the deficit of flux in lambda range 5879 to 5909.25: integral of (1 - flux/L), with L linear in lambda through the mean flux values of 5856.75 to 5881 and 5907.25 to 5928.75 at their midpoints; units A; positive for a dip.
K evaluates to 3.8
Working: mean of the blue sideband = 16.8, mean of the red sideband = 16.7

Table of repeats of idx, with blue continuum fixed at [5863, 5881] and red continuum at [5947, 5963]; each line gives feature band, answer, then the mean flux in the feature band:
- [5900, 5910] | 0.8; 15.5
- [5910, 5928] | 0.0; 16.8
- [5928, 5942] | 0.1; 16.6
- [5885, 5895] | 1.8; 13.7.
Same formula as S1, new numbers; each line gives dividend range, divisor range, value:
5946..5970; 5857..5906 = 1.09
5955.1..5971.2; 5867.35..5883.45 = 1.03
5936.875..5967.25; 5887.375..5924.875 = 1.09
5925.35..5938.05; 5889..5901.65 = 1.21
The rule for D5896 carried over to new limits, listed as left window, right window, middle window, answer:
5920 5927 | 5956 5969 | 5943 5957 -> 0.2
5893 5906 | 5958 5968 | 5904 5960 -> -3.3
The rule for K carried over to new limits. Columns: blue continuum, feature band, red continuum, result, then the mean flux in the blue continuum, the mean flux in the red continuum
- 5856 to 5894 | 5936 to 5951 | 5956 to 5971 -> 0.0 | 15.9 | 17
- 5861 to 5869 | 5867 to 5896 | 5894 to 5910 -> 1.2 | 16.9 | 14.9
